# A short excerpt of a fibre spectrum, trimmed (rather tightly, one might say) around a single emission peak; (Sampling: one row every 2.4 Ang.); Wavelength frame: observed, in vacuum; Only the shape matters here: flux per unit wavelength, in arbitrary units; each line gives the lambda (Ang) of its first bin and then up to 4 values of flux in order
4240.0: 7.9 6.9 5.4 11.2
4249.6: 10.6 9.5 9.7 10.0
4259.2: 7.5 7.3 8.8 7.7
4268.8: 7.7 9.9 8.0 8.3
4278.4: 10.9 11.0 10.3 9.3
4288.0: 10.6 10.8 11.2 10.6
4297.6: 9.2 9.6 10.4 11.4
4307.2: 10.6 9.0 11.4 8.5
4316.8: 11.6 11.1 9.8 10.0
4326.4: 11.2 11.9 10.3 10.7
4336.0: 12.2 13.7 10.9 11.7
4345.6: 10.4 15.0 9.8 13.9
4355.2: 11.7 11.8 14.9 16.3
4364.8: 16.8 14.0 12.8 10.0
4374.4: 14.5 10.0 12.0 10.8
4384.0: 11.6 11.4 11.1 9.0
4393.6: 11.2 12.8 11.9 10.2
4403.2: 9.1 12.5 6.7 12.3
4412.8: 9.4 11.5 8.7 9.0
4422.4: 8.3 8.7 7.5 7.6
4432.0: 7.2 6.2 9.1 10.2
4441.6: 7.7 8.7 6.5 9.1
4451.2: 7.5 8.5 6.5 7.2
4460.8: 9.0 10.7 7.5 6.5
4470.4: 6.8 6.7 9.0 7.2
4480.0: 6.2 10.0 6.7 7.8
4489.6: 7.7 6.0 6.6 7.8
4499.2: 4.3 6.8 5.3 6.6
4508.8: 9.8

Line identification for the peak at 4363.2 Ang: C III]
